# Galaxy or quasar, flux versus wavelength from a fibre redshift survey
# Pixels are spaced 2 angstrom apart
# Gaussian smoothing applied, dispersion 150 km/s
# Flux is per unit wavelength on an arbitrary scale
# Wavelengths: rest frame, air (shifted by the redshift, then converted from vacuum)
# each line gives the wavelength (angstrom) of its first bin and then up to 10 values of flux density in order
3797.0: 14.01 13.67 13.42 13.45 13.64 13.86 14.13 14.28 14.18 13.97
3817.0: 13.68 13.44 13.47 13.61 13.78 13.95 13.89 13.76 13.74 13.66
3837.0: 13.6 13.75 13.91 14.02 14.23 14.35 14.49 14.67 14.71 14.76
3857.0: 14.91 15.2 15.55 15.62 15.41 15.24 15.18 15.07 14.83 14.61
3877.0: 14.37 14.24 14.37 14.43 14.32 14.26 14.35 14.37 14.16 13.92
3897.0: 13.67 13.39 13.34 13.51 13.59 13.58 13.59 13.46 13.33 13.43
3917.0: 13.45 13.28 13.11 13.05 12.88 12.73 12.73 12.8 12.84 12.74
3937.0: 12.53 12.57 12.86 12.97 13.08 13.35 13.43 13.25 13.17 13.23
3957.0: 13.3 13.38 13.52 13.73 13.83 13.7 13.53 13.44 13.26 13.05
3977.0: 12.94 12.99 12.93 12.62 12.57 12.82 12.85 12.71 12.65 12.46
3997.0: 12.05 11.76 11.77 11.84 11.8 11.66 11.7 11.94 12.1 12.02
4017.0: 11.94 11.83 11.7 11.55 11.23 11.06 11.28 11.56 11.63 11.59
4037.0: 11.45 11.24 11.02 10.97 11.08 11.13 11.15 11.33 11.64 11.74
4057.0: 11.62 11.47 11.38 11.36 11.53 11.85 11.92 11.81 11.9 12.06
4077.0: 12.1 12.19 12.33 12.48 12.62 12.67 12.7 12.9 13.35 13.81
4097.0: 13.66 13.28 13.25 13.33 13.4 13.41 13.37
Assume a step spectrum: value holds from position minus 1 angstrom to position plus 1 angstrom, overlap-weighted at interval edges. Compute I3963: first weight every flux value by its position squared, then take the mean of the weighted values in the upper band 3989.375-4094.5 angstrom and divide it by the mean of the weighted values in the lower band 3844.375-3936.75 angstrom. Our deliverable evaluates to 0.9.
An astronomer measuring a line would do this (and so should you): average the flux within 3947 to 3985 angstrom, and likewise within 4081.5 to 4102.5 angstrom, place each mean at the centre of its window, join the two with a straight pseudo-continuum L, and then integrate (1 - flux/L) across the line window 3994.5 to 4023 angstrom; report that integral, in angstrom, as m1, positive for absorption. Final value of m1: 2.9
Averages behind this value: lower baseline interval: 13.3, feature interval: 11.9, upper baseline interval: 13.1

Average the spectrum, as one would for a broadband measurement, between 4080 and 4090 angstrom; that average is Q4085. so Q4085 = 12.6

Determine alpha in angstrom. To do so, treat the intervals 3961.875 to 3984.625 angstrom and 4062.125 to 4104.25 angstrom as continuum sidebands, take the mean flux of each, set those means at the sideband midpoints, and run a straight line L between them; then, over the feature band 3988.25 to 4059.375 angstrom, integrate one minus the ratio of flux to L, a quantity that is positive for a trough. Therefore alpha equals 6.9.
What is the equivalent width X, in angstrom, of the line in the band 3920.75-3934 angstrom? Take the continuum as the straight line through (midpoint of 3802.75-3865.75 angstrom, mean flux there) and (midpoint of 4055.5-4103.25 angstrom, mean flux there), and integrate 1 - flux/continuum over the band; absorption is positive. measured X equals 0.62 angstrom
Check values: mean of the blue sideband 14.2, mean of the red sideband 12.4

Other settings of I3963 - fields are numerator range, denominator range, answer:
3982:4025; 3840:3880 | 0.88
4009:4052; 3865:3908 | 0.87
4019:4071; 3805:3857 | 0.91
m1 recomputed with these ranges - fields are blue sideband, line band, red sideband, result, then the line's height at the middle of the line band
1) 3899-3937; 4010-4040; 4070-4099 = 2.9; 12.8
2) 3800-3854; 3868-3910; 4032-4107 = -2.2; 13.4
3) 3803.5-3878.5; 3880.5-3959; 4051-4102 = 1.4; 13.6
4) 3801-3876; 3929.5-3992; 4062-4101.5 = 1.3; 13.4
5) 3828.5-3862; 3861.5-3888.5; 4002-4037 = -1.8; 13.9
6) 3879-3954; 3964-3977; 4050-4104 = -0.4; 13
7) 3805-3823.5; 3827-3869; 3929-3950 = -2.8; 13.6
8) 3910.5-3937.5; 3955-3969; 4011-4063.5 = -1.2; 12.5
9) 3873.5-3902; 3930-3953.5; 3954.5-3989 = 1.0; 13.5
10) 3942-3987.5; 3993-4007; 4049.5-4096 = 1.0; 12.9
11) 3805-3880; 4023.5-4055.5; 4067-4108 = 4.2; 13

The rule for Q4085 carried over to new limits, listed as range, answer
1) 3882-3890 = 14.3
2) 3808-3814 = 14.2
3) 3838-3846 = 14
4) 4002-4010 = 11.8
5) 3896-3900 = 13.5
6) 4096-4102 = 13.4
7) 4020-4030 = 11.4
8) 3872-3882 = 14.5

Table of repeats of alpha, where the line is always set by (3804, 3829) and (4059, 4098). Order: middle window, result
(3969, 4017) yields 1.4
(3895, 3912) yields -0.3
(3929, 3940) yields 0.4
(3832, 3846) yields -0.1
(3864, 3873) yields -1.1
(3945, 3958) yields -0.2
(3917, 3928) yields 0.1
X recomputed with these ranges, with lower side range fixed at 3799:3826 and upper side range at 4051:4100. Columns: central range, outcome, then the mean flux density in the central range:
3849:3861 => -1.2 angstrom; 14.9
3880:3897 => -1.2 angstrom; 14.2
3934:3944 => 0.2 angstrom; 12.7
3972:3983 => -0.2 angstrom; 13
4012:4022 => 0.5 angstrom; 11.9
